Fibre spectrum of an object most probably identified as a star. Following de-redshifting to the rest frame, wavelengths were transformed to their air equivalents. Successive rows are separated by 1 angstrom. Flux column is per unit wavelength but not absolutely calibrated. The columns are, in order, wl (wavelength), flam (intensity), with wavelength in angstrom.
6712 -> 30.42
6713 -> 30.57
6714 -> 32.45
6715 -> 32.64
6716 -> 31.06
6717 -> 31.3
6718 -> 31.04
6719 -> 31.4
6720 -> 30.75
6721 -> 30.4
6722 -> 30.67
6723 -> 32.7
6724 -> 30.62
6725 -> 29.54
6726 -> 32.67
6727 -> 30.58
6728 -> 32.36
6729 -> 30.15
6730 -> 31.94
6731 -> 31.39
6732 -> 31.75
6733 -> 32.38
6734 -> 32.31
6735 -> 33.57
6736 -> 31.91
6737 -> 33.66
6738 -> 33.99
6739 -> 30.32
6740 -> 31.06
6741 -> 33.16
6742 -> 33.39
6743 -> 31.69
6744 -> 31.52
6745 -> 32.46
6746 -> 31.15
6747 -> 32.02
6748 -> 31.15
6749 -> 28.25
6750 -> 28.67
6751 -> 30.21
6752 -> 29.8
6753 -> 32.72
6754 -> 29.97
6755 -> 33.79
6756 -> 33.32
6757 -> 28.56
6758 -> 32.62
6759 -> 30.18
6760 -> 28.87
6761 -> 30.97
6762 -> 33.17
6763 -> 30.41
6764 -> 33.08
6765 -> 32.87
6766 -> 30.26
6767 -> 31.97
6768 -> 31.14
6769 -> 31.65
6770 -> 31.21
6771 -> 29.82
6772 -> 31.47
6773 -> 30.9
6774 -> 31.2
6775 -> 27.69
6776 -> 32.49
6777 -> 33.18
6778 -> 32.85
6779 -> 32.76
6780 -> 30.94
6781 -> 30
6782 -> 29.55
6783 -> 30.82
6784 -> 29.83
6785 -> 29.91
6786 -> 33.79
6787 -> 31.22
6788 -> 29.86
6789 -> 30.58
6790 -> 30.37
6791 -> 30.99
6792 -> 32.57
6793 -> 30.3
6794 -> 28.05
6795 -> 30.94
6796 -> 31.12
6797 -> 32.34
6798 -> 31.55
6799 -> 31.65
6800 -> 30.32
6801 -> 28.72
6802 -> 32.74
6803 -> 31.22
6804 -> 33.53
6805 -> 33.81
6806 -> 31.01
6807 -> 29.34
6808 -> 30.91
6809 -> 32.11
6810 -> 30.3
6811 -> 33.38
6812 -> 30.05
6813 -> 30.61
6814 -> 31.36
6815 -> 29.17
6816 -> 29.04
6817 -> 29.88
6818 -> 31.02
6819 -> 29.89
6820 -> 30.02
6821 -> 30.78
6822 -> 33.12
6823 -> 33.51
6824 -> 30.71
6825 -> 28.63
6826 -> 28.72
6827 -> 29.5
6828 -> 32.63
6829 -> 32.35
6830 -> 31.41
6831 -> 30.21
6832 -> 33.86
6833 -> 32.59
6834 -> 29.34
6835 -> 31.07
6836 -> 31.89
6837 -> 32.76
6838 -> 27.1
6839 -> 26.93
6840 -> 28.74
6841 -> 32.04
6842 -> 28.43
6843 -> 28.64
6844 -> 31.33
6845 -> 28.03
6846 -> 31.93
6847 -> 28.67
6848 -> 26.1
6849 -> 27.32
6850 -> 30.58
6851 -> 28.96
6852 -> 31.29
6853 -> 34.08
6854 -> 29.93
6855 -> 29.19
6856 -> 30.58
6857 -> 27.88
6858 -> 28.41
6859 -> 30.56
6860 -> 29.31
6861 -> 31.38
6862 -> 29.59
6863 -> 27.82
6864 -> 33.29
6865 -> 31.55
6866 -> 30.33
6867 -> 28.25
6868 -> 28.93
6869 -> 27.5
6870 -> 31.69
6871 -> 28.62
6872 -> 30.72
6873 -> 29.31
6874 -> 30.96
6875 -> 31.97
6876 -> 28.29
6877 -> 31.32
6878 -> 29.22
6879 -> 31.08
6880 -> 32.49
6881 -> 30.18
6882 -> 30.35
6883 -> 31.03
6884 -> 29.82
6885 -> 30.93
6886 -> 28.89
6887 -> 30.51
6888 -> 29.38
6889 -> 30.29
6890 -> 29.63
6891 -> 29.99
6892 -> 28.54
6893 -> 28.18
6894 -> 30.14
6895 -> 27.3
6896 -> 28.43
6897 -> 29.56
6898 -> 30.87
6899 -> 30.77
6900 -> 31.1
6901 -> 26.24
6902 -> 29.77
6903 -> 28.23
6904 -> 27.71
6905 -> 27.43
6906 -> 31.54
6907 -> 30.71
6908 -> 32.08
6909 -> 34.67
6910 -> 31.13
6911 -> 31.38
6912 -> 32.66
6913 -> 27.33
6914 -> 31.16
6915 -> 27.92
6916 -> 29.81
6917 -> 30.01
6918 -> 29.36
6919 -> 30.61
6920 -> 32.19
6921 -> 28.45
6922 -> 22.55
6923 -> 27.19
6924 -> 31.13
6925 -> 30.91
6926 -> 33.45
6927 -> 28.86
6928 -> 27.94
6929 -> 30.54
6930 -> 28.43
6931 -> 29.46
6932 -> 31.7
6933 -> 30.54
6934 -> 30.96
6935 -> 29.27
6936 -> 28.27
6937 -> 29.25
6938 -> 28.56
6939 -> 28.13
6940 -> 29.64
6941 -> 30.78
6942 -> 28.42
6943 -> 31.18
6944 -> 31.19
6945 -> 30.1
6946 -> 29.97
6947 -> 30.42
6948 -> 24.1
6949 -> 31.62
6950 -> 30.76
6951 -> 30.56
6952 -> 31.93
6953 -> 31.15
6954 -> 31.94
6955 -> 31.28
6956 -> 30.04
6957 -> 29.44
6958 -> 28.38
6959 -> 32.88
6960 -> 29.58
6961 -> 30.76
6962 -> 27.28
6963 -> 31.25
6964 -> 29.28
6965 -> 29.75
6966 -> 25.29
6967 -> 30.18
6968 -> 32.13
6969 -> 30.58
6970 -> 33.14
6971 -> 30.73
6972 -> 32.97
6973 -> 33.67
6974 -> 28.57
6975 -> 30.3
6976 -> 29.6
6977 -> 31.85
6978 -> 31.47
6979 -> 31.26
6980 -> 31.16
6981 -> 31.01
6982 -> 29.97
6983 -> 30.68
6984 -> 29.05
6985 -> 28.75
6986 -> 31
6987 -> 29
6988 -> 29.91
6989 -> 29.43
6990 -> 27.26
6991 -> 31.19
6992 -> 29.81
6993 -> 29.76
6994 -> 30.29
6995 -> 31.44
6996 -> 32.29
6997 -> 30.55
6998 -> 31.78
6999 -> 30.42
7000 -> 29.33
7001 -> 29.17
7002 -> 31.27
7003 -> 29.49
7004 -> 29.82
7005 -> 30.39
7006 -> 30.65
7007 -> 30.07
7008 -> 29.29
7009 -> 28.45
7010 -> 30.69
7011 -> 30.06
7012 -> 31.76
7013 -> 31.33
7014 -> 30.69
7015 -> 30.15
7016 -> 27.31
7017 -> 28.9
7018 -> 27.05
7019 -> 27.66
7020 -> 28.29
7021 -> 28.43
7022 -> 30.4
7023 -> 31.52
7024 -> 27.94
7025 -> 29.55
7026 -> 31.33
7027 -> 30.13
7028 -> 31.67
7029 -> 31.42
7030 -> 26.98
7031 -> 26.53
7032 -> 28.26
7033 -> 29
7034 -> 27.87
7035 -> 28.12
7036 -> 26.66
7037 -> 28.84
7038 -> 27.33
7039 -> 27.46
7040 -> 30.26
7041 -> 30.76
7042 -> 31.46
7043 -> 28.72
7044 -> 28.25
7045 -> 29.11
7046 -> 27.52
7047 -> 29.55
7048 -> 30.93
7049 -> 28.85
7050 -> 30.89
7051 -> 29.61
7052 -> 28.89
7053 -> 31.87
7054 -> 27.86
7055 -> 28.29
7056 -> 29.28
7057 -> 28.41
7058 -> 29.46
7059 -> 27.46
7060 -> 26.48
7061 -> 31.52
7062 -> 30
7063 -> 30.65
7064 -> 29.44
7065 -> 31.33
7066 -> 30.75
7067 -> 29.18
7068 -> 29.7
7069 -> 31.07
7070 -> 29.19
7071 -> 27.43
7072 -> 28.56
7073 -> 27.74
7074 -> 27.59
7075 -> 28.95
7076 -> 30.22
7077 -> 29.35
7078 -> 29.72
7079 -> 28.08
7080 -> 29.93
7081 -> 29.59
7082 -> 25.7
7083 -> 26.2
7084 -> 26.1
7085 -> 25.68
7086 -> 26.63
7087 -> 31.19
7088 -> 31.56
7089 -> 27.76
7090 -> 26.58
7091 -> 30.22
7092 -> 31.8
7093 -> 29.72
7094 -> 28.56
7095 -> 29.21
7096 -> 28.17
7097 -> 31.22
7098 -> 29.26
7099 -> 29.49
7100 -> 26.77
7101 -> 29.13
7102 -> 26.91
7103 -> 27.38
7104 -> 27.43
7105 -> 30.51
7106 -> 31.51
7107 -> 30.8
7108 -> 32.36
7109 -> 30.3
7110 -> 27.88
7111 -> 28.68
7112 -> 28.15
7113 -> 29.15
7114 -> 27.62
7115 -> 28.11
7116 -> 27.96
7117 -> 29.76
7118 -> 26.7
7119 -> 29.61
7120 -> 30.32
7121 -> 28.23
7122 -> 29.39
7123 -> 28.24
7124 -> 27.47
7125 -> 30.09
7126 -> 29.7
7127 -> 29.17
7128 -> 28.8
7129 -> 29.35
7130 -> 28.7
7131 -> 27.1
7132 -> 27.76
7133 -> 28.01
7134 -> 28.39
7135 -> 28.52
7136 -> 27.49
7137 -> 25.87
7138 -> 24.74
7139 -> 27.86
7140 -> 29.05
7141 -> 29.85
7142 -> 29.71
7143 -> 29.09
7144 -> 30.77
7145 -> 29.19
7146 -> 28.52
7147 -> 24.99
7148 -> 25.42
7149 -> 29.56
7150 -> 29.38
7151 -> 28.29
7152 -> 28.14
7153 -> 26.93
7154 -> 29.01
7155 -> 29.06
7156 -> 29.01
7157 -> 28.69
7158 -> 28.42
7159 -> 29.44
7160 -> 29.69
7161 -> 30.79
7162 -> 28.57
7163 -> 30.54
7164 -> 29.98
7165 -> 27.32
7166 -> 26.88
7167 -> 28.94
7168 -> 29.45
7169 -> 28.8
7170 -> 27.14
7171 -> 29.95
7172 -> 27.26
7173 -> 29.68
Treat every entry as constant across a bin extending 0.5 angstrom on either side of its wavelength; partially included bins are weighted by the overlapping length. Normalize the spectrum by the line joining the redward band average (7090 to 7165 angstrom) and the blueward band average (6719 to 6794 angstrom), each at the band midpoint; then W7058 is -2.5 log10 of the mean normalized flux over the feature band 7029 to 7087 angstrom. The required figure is 0.016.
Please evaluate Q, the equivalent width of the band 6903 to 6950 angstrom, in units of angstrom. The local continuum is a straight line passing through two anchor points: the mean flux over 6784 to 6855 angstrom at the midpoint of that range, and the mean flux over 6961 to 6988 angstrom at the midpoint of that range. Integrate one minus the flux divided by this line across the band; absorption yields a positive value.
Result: 1.04 angstrom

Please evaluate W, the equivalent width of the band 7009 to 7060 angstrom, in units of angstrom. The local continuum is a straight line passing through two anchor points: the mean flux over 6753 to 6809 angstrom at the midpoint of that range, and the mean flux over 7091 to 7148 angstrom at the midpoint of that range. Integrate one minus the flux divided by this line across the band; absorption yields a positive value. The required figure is 0.3 angstrom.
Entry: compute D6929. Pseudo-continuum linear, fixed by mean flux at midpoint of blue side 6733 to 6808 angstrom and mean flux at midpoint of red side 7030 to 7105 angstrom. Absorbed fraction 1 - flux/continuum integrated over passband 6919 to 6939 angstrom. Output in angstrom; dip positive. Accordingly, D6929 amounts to 0.4 angstrom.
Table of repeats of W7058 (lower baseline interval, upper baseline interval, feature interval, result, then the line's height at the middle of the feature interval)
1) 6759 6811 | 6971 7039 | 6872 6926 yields 0.020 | 30.5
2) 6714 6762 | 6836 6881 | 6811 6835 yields -0.019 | 30.3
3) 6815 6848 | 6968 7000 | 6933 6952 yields 0.030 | 30.5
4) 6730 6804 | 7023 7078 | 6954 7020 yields -0.017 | 29.7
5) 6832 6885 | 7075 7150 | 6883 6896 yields 0.014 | 29.9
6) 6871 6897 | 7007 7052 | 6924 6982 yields -0.023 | 29.6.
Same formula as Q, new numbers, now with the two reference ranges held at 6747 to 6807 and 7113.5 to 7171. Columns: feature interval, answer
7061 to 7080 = -0.3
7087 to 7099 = -0.3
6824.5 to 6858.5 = 0.7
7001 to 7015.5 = -0.4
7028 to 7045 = 0.3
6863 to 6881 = 0.1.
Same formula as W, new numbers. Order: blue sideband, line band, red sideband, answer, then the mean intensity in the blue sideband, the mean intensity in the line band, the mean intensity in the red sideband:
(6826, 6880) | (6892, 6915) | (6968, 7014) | 0.3 angstrom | 30.1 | 29.9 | 30.5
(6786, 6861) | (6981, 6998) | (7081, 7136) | -0.4 angstrom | 30.6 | 30.1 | 28.7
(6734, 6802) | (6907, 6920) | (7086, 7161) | -0.2 angstrom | 31.3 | 30.7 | 28.8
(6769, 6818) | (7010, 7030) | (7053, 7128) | -0.2 angstrom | 31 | 29.7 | 29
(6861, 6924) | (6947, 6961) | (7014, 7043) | -0.4 angstrom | 29.8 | 30.3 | 29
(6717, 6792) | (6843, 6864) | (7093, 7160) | 0.6 angstrom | 31.3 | 29.7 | 28.7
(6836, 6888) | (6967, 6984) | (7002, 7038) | -0.9 angstrom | 29.9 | 31.1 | 29.3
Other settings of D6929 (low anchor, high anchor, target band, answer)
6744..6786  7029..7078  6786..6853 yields 0.2 angstrom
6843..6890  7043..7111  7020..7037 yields 0.1 angstrom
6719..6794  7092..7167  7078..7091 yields 0.4 angstrom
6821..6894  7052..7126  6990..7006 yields -0.5 angstrom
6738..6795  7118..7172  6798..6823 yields -0.2 angstrom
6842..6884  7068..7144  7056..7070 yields -0.3 angstrom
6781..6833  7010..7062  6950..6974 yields -0.6 angstrom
